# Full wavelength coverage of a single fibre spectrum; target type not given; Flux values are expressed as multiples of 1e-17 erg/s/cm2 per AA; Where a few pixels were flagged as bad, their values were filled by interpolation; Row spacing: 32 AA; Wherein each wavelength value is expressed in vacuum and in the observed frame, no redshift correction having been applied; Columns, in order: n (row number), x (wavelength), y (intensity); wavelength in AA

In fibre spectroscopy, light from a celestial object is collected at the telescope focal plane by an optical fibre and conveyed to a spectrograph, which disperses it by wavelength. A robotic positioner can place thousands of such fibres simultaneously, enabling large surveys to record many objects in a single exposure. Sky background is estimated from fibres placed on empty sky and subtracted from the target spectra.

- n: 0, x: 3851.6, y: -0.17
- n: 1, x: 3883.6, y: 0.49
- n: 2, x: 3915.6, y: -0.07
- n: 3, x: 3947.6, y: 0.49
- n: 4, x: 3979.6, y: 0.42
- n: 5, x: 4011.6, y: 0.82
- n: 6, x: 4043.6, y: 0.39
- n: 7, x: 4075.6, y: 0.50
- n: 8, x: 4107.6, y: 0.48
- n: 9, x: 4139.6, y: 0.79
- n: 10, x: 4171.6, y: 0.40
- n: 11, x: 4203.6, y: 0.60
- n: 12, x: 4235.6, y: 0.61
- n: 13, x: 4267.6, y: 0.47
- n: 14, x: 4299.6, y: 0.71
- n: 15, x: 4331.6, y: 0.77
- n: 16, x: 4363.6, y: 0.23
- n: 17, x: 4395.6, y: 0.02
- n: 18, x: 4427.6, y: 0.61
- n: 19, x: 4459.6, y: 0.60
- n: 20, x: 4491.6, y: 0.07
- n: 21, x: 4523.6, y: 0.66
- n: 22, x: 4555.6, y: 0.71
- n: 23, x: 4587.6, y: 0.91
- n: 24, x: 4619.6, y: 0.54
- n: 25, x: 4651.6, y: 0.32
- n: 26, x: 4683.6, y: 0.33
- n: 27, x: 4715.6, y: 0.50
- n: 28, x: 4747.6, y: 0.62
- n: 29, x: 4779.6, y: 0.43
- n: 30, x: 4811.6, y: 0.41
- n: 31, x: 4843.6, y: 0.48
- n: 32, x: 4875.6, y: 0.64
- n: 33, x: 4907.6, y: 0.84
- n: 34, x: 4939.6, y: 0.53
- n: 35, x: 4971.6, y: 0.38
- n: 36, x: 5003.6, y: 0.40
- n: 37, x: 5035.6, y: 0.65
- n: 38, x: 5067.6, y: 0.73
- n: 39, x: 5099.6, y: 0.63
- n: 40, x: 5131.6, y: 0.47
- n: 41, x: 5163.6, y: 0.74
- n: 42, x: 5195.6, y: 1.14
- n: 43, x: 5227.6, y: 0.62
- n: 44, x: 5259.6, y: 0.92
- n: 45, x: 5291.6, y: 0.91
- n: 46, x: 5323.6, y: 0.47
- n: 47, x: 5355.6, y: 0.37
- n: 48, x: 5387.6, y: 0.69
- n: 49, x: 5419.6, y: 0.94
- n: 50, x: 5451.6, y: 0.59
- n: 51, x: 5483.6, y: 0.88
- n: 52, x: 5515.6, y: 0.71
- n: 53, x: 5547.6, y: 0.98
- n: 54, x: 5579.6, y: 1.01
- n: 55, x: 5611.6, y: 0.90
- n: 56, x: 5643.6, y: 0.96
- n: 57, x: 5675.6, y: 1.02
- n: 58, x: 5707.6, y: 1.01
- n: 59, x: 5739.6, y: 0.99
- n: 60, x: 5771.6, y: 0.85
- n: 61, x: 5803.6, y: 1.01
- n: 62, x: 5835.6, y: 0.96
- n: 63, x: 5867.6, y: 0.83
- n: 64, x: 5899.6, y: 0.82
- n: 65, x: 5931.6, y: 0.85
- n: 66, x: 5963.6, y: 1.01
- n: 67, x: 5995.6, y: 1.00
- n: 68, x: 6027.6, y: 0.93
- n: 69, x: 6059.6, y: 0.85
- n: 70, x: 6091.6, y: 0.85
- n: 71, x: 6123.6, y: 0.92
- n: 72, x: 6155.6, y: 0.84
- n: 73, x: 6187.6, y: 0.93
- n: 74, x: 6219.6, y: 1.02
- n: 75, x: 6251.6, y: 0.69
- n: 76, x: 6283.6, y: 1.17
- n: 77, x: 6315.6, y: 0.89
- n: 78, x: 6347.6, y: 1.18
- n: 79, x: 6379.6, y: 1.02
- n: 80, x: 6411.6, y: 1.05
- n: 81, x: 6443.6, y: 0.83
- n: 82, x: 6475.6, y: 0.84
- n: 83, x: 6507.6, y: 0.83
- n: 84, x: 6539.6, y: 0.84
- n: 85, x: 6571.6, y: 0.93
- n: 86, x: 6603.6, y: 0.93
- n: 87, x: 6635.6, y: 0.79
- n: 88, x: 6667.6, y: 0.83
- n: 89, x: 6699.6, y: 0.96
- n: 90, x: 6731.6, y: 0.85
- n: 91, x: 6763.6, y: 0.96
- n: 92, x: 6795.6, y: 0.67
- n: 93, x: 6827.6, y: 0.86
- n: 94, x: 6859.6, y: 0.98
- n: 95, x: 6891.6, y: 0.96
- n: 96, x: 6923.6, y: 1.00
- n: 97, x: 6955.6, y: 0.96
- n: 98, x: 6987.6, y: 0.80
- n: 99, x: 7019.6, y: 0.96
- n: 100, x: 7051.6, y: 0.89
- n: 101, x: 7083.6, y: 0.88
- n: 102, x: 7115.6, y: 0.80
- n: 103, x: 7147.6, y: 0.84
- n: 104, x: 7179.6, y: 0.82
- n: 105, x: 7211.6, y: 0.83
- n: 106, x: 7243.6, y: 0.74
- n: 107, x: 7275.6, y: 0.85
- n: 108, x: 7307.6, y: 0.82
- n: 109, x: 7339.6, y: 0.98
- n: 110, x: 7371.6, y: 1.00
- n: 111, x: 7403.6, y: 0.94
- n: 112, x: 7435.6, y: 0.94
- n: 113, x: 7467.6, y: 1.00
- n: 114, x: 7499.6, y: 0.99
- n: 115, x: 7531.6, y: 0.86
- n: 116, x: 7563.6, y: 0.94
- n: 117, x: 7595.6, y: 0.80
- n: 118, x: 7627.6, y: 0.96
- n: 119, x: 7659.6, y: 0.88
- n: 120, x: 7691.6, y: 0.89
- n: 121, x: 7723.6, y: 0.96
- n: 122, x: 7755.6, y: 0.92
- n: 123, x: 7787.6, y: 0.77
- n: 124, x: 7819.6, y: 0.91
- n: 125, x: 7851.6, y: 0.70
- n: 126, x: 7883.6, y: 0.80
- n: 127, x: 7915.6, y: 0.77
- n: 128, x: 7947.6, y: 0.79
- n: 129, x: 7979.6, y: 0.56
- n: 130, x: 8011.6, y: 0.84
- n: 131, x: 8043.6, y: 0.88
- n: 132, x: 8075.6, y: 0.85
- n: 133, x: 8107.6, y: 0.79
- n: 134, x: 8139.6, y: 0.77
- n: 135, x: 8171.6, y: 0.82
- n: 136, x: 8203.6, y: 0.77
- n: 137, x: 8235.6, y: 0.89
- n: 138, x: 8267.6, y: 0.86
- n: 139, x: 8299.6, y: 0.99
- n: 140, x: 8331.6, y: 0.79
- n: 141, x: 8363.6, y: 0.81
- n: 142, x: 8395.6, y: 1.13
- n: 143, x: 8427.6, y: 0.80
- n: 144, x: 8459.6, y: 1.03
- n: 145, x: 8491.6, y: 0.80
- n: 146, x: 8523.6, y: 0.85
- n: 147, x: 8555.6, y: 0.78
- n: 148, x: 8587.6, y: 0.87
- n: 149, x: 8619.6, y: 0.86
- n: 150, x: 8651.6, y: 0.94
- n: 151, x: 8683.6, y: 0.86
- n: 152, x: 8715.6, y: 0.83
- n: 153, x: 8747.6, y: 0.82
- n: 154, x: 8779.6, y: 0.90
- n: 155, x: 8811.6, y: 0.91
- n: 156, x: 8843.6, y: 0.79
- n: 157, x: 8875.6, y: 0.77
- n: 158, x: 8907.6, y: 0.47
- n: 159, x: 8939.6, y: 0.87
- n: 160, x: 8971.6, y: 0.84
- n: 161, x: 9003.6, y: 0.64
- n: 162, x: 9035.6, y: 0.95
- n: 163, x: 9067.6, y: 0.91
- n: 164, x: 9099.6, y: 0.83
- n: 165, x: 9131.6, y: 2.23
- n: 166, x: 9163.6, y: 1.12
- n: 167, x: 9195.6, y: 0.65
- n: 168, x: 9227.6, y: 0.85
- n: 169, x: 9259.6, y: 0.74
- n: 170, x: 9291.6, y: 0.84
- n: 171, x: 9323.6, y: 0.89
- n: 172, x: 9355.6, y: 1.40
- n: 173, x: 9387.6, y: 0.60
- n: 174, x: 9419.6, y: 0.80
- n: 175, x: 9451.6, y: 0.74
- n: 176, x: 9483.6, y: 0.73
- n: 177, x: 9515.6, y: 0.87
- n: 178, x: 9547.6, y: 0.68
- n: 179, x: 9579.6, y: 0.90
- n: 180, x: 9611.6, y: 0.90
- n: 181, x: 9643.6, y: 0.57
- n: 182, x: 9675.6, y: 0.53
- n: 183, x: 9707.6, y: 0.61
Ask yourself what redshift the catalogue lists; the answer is 0.39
